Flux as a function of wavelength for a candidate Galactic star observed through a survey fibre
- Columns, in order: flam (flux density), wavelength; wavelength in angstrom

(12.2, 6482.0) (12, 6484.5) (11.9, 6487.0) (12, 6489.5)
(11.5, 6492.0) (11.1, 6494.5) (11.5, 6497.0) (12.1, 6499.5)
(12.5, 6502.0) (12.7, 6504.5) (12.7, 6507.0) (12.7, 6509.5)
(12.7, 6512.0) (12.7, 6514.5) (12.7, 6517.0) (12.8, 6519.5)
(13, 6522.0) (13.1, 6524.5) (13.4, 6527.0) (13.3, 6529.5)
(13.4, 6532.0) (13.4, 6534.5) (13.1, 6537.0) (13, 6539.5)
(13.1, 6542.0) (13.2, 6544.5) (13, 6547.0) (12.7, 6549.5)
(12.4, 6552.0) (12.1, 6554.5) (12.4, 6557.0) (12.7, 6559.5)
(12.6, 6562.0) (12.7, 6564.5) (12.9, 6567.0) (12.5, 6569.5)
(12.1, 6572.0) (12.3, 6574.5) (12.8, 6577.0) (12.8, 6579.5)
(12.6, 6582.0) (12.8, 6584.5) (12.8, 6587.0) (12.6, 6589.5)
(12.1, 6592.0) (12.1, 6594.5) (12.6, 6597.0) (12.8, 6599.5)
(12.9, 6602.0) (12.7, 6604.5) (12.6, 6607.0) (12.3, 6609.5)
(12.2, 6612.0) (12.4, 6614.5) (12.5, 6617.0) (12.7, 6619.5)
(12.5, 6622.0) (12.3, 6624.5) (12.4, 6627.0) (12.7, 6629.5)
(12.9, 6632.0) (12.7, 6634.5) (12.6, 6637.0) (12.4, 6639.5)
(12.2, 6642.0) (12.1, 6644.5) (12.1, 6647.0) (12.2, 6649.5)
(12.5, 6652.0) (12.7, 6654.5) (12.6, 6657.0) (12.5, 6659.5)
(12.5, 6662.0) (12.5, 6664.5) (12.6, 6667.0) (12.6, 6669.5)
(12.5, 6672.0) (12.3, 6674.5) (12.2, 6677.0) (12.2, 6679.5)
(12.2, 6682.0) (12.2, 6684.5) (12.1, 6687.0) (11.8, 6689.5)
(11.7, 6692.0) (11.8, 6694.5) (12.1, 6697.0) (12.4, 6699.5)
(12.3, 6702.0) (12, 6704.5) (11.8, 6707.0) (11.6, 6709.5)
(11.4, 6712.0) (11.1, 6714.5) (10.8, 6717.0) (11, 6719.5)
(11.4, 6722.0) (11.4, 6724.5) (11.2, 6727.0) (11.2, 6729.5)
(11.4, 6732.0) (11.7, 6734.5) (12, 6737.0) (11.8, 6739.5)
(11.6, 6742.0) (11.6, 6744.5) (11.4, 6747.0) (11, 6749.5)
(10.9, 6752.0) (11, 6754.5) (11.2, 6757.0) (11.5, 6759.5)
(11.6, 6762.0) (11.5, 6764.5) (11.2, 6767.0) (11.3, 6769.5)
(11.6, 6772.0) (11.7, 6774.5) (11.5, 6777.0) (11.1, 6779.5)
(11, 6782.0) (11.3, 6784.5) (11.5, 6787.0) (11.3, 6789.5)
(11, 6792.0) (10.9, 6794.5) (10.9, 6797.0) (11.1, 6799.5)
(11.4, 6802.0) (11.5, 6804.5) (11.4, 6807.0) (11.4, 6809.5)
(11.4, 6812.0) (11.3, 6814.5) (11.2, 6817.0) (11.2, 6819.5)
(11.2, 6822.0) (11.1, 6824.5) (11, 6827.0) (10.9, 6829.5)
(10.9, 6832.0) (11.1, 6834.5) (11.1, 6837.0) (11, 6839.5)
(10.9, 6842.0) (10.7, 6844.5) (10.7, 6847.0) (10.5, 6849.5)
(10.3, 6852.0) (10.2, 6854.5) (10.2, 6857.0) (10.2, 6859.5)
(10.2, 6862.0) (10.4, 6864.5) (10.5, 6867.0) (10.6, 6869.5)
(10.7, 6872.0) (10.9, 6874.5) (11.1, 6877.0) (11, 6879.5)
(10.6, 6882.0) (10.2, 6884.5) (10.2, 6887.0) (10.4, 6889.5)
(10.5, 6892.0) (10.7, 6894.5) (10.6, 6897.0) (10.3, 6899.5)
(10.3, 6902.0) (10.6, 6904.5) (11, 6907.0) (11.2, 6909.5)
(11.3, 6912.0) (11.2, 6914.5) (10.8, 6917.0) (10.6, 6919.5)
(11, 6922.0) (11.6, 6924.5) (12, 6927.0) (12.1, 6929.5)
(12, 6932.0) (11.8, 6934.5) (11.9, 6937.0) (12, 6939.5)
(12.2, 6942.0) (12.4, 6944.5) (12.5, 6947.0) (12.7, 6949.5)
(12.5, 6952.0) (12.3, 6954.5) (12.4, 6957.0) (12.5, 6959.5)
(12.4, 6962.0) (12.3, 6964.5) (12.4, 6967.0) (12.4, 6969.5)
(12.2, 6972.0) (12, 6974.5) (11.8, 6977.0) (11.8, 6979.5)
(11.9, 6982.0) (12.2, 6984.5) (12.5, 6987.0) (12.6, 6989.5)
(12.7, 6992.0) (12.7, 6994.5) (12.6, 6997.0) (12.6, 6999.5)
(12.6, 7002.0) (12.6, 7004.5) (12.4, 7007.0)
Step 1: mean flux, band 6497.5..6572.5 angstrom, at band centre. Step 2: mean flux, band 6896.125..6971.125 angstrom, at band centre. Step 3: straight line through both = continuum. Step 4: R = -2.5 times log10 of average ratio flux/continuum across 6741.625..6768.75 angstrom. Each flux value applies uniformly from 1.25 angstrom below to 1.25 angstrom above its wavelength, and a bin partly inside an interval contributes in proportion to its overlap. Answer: 0.08 mag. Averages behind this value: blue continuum 12.8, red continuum 11.7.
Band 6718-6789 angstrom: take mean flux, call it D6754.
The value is 11.4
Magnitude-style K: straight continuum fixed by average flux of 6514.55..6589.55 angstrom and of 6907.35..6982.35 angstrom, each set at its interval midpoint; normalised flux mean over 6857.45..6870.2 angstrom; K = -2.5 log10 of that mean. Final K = 0.17 mag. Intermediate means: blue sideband 12.8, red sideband 11.9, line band 10.4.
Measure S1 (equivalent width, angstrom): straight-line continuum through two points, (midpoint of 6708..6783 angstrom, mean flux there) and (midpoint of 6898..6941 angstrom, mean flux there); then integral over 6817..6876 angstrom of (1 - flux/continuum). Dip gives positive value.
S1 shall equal 3.0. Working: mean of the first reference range 11.4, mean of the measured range 10.7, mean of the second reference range 11.3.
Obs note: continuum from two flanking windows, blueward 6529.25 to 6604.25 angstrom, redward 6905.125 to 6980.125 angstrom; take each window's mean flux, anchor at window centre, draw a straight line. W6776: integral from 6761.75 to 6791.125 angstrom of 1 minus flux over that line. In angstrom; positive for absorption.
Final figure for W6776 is 2.1 angstrom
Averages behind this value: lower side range 12.7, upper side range 11.9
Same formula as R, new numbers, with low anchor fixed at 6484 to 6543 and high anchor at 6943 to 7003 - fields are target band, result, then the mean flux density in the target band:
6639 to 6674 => 0.01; 12.4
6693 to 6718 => 0.07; 11.7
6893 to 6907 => 0.18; 10.5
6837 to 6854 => 0.16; 10.7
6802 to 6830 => 0.11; 11.3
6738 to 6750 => 0.09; 11.5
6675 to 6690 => 0.03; 12.1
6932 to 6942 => 0.04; 11.9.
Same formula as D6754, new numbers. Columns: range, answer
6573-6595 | 12.6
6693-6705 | 12.1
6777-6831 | 11.2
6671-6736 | 11.8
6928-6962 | 12.3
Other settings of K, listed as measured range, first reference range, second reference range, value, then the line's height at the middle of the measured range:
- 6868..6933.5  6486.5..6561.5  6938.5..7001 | 0.139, 12.4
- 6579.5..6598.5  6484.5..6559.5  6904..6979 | -0.003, 12.5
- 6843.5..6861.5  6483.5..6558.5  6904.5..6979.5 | 0.161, 12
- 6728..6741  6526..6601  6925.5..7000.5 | 0.084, 12.5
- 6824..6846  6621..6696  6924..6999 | 0.125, 12.3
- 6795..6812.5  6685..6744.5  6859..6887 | -0.023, 11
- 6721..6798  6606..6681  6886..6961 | 0.064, 12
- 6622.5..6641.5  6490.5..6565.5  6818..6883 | -0.044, 12.1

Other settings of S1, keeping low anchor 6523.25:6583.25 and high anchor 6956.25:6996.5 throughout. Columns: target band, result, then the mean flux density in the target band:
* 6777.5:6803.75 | 2.9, 11.2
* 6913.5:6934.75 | 1.6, 11.4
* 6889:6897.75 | 1.3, 10.6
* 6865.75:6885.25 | 2.7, 10.7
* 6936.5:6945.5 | 0.2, 12.1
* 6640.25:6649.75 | 0.4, 12.2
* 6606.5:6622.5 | 0.4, 12.4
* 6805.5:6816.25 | 1.0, 11.4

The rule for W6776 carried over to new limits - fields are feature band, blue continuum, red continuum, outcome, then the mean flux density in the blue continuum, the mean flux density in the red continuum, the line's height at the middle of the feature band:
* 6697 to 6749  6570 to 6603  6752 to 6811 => 0.5 angstrom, 12.6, 11.3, 11.7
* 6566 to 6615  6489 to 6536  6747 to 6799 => -1.4 angstrom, 12.6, 11.3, 12.2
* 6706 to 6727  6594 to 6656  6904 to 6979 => 1.7 angstrom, 12.5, 11.9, 12.3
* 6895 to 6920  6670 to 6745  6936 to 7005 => 2.9 angstrom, 11.8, 12.3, 12.2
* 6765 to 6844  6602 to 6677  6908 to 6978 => 6.4 angstrom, 12.5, 11.9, 12.2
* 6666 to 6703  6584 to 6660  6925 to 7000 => 0.8 angstrom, 12.5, 12.3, 12.5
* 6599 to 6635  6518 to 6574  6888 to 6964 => 0.1 angstrom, 12.9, 11.5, 12.6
